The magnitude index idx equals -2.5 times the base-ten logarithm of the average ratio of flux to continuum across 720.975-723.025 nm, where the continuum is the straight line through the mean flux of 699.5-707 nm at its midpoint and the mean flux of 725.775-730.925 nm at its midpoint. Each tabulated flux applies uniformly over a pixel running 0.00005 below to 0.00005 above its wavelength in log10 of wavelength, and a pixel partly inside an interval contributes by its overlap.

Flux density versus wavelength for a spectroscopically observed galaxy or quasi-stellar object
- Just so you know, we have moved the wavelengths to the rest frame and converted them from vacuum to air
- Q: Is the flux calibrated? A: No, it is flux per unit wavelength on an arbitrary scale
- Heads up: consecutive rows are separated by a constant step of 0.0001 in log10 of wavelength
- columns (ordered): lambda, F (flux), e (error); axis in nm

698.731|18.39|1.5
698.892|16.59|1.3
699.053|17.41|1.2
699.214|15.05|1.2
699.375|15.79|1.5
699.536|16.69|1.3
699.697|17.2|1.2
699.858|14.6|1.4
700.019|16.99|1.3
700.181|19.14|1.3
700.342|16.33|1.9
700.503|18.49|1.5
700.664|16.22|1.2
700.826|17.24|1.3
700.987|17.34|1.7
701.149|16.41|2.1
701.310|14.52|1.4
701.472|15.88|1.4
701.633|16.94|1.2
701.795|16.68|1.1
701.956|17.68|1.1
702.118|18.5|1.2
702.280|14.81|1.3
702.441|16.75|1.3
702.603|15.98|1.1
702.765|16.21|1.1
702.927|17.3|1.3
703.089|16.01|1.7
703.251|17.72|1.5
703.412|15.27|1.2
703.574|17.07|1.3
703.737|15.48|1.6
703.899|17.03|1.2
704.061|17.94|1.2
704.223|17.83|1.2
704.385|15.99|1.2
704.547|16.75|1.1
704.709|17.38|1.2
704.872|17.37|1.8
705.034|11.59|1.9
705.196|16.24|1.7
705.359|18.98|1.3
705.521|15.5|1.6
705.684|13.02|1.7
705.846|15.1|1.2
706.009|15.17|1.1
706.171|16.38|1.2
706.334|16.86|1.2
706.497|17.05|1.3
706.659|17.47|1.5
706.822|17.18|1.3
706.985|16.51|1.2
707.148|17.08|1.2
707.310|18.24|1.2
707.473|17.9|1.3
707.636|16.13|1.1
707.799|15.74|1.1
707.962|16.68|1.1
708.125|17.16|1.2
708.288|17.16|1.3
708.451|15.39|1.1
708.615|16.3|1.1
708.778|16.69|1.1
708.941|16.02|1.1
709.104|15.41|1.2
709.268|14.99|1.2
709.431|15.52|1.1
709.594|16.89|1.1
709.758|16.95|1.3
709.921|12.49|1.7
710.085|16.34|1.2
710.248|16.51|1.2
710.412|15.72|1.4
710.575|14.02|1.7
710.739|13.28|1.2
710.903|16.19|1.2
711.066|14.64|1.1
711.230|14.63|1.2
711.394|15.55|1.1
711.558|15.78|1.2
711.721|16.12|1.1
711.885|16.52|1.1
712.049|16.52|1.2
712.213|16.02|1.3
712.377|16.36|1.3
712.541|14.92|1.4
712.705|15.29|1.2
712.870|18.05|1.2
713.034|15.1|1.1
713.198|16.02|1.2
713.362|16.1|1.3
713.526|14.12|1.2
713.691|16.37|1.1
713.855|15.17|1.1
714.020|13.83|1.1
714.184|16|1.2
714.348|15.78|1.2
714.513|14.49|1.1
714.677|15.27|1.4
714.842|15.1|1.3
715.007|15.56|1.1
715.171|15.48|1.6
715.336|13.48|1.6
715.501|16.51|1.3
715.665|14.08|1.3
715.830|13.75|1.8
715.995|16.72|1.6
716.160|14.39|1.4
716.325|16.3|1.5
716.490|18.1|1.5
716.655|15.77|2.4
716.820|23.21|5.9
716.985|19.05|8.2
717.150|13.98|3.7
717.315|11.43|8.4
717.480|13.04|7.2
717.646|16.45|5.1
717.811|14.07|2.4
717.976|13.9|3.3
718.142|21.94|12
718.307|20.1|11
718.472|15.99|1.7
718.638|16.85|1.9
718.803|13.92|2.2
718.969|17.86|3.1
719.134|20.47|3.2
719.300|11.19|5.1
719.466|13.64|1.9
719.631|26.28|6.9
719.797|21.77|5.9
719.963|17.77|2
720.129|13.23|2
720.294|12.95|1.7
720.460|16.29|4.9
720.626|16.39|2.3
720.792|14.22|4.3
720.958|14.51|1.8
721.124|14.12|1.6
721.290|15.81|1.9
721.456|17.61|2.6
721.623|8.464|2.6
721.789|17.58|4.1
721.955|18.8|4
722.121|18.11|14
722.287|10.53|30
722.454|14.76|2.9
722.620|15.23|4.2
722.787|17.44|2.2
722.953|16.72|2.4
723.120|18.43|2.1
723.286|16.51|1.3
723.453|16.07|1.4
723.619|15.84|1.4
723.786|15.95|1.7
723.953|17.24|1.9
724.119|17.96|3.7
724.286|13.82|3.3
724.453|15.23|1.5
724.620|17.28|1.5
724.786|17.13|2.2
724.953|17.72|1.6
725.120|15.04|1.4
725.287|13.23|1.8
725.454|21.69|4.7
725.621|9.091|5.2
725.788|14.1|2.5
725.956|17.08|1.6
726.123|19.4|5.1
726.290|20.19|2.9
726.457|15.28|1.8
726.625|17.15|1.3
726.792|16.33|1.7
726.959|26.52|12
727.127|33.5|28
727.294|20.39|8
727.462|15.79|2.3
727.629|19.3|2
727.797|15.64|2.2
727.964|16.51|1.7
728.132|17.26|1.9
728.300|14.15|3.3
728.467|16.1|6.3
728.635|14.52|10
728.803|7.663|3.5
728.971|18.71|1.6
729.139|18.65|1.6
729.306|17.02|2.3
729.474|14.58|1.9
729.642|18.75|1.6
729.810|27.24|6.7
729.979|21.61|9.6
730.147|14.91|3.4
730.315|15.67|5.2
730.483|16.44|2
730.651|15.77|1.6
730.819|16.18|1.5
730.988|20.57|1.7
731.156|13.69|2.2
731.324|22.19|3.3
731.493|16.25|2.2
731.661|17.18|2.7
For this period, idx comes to 0.14 mag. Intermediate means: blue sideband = 16.5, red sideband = 17.9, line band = 15.4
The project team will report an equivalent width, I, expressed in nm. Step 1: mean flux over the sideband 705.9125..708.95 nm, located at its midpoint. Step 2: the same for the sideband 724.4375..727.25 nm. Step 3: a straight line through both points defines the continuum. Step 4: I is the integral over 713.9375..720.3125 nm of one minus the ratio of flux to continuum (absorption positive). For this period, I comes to 0.462 nm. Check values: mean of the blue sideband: 16.7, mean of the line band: 16.2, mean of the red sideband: 18.1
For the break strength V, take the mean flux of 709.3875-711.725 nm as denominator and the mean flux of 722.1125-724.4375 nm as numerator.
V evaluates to 1.04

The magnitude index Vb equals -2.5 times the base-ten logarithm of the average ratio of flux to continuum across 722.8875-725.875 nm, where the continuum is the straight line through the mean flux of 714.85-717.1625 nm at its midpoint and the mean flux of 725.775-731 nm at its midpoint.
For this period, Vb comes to 0.08 mag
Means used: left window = 16.2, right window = 17.9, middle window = 16.1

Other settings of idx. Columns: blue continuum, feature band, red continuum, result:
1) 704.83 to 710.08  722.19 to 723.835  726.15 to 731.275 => 0.110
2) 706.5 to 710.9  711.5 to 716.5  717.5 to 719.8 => 0.077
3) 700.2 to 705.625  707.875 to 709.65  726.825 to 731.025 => 0.049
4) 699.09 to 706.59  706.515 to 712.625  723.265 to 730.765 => 0.042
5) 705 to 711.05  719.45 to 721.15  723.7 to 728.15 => 0.029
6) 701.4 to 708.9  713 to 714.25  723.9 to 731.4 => 0.103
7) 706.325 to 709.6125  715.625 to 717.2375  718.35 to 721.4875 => -0.009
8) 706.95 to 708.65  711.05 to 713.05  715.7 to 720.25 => 0.057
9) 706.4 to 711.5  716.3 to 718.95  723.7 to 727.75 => 0.025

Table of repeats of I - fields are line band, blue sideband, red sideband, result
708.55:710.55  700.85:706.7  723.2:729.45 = 0.10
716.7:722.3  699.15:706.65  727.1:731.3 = 0.27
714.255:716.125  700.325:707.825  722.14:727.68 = 0.20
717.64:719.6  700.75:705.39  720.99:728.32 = 0.02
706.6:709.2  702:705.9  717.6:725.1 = -0.05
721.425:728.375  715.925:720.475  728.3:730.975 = -0.05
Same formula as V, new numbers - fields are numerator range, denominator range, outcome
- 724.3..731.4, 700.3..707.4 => 1.06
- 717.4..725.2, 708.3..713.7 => 1.04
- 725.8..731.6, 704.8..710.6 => 1.11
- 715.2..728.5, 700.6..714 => 1.03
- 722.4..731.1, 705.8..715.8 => 1.09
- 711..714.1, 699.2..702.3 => 0.94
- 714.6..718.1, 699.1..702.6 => 0.94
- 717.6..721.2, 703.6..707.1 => 1.01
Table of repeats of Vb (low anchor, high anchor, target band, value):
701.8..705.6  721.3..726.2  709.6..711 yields 0.08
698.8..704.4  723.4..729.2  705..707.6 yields 0.03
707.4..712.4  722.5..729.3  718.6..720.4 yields -0.02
